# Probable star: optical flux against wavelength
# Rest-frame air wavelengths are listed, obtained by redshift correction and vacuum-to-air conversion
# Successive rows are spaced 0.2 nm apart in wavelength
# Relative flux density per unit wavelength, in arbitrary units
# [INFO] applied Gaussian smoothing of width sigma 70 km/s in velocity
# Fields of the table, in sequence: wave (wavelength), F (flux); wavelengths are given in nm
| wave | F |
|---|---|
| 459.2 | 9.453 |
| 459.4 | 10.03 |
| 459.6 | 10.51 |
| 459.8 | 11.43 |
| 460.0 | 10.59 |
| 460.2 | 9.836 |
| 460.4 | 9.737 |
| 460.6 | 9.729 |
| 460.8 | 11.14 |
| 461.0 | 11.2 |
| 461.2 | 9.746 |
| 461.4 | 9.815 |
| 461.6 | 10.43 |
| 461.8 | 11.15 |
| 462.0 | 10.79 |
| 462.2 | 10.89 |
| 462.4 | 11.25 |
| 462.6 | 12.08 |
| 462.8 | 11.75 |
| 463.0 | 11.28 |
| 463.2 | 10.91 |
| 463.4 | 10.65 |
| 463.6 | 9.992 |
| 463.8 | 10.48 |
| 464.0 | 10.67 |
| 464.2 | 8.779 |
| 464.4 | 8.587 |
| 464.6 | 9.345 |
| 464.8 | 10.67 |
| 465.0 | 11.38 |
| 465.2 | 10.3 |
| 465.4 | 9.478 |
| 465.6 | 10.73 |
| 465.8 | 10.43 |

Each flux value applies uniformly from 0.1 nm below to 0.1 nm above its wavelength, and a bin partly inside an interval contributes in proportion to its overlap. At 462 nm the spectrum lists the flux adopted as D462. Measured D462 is 10.79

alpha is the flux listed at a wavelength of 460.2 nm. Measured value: 9.836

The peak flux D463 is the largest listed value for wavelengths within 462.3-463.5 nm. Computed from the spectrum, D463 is 12.08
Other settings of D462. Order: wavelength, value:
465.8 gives 10.43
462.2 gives 10.89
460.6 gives 9.729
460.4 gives 9.737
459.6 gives 10.51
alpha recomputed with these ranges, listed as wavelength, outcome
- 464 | 10.67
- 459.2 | 9.453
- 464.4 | 8.587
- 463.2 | 10.91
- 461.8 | 11.15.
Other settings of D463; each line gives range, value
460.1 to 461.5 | 11.2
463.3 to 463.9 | 10.65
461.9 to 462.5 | 11.25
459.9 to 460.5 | 10.59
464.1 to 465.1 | 11.38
